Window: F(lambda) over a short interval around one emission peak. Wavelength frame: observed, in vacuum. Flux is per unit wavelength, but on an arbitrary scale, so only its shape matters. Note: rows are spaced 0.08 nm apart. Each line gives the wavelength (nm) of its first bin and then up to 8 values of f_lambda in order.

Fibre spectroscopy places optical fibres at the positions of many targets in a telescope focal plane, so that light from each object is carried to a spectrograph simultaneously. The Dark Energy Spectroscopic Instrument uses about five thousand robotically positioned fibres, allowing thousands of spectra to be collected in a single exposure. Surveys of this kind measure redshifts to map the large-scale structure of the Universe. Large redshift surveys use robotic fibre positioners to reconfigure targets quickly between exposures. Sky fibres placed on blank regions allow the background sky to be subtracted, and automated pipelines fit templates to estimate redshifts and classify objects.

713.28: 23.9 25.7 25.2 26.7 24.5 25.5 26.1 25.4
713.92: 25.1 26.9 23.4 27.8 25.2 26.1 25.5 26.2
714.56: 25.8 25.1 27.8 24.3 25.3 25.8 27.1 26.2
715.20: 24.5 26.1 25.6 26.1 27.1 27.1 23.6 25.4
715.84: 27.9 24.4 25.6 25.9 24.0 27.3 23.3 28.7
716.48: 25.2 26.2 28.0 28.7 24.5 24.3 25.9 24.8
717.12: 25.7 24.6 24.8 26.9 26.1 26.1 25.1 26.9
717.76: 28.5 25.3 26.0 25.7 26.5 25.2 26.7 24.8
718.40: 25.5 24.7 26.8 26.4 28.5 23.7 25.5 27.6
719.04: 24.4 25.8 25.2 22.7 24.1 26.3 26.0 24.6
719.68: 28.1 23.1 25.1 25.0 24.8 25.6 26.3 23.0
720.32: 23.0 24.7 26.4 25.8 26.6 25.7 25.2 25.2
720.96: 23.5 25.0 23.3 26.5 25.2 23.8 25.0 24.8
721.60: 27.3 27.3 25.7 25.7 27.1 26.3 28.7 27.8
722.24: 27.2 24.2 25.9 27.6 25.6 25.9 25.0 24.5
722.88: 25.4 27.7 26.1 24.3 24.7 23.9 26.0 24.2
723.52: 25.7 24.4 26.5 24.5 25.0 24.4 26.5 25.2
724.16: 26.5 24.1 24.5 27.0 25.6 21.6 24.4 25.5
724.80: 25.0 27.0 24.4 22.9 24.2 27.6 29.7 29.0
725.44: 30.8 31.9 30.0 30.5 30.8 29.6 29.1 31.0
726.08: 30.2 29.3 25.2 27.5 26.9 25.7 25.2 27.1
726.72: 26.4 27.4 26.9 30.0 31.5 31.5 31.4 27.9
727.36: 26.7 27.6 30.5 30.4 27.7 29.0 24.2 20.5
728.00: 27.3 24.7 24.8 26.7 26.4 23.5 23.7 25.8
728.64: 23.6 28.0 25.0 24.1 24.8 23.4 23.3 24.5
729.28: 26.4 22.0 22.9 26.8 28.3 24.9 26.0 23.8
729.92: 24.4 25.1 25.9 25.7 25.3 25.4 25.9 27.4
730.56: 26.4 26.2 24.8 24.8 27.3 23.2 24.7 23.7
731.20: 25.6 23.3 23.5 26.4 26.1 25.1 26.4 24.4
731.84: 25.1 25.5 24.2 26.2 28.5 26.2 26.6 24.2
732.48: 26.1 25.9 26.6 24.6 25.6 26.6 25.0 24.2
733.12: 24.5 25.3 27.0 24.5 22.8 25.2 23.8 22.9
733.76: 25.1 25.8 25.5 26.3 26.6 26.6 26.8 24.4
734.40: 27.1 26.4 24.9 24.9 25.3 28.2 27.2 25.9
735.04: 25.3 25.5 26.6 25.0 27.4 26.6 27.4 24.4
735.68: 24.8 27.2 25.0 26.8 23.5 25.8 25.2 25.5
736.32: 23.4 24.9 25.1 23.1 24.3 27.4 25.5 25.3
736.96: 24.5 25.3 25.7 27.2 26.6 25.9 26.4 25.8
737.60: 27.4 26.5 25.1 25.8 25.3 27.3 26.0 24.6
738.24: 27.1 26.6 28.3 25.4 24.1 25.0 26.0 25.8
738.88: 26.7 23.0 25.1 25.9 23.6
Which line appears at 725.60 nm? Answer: [S II] 6716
